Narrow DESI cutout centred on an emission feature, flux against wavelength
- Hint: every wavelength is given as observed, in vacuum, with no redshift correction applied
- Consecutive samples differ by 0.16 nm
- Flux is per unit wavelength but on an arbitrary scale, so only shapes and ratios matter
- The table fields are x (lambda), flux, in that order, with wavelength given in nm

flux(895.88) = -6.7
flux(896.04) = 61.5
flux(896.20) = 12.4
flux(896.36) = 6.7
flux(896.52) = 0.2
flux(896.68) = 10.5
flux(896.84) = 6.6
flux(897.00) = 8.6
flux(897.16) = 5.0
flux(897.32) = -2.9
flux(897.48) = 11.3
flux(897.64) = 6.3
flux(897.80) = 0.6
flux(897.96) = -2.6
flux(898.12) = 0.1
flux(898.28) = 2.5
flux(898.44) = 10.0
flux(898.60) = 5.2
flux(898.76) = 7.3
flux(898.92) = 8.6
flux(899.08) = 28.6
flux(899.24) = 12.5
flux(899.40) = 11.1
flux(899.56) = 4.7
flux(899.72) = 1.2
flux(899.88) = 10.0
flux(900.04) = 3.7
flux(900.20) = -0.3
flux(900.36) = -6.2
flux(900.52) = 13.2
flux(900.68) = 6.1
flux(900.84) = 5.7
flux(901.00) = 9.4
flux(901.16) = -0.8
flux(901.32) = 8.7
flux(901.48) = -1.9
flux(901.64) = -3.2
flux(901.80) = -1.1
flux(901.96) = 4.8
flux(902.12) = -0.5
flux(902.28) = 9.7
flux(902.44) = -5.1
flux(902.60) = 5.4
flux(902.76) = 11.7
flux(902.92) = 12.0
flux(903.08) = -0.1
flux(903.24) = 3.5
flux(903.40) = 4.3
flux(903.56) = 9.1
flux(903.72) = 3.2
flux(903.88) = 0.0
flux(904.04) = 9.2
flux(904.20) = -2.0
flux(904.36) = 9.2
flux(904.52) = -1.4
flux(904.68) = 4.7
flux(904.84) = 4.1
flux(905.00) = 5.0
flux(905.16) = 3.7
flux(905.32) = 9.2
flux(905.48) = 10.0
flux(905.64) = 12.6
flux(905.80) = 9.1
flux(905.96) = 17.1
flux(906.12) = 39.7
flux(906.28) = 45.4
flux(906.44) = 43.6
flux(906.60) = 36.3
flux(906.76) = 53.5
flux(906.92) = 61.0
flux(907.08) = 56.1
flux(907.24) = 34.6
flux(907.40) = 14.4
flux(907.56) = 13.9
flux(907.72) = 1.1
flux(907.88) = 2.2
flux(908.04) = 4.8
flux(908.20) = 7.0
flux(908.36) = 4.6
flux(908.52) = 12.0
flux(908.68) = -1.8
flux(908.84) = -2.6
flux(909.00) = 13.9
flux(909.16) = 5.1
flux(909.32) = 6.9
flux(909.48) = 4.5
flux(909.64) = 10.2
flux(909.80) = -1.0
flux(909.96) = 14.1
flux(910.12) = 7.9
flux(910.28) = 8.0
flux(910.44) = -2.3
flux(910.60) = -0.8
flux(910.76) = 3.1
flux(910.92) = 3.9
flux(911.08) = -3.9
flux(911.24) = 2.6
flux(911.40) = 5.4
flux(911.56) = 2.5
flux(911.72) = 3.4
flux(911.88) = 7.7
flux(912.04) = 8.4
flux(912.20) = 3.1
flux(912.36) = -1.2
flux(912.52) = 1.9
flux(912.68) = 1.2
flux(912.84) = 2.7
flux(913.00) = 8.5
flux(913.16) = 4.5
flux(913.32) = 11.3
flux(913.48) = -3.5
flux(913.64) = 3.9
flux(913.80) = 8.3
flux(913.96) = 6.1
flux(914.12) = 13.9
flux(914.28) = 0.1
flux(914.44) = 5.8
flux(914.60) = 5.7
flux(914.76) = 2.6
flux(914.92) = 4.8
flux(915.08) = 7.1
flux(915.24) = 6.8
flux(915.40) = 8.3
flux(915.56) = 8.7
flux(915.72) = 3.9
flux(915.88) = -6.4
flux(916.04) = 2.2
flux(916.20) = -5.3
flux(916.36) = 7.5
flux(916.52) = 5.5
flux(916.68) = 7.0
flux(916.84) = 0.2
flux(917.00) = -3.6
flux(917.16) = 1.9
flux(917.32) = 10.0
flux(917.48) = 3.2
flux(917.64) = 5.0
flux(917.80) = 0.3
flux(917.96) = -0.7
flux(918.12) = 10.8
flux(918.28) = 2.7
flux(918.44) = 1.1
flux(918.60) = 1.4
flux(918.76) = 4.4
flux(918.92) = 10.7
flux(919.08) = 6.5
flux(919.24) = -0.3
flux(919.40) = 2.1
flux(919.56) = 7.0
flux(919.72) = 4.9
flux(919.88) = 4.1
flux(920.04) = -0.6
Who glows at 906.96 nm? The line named [O II]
